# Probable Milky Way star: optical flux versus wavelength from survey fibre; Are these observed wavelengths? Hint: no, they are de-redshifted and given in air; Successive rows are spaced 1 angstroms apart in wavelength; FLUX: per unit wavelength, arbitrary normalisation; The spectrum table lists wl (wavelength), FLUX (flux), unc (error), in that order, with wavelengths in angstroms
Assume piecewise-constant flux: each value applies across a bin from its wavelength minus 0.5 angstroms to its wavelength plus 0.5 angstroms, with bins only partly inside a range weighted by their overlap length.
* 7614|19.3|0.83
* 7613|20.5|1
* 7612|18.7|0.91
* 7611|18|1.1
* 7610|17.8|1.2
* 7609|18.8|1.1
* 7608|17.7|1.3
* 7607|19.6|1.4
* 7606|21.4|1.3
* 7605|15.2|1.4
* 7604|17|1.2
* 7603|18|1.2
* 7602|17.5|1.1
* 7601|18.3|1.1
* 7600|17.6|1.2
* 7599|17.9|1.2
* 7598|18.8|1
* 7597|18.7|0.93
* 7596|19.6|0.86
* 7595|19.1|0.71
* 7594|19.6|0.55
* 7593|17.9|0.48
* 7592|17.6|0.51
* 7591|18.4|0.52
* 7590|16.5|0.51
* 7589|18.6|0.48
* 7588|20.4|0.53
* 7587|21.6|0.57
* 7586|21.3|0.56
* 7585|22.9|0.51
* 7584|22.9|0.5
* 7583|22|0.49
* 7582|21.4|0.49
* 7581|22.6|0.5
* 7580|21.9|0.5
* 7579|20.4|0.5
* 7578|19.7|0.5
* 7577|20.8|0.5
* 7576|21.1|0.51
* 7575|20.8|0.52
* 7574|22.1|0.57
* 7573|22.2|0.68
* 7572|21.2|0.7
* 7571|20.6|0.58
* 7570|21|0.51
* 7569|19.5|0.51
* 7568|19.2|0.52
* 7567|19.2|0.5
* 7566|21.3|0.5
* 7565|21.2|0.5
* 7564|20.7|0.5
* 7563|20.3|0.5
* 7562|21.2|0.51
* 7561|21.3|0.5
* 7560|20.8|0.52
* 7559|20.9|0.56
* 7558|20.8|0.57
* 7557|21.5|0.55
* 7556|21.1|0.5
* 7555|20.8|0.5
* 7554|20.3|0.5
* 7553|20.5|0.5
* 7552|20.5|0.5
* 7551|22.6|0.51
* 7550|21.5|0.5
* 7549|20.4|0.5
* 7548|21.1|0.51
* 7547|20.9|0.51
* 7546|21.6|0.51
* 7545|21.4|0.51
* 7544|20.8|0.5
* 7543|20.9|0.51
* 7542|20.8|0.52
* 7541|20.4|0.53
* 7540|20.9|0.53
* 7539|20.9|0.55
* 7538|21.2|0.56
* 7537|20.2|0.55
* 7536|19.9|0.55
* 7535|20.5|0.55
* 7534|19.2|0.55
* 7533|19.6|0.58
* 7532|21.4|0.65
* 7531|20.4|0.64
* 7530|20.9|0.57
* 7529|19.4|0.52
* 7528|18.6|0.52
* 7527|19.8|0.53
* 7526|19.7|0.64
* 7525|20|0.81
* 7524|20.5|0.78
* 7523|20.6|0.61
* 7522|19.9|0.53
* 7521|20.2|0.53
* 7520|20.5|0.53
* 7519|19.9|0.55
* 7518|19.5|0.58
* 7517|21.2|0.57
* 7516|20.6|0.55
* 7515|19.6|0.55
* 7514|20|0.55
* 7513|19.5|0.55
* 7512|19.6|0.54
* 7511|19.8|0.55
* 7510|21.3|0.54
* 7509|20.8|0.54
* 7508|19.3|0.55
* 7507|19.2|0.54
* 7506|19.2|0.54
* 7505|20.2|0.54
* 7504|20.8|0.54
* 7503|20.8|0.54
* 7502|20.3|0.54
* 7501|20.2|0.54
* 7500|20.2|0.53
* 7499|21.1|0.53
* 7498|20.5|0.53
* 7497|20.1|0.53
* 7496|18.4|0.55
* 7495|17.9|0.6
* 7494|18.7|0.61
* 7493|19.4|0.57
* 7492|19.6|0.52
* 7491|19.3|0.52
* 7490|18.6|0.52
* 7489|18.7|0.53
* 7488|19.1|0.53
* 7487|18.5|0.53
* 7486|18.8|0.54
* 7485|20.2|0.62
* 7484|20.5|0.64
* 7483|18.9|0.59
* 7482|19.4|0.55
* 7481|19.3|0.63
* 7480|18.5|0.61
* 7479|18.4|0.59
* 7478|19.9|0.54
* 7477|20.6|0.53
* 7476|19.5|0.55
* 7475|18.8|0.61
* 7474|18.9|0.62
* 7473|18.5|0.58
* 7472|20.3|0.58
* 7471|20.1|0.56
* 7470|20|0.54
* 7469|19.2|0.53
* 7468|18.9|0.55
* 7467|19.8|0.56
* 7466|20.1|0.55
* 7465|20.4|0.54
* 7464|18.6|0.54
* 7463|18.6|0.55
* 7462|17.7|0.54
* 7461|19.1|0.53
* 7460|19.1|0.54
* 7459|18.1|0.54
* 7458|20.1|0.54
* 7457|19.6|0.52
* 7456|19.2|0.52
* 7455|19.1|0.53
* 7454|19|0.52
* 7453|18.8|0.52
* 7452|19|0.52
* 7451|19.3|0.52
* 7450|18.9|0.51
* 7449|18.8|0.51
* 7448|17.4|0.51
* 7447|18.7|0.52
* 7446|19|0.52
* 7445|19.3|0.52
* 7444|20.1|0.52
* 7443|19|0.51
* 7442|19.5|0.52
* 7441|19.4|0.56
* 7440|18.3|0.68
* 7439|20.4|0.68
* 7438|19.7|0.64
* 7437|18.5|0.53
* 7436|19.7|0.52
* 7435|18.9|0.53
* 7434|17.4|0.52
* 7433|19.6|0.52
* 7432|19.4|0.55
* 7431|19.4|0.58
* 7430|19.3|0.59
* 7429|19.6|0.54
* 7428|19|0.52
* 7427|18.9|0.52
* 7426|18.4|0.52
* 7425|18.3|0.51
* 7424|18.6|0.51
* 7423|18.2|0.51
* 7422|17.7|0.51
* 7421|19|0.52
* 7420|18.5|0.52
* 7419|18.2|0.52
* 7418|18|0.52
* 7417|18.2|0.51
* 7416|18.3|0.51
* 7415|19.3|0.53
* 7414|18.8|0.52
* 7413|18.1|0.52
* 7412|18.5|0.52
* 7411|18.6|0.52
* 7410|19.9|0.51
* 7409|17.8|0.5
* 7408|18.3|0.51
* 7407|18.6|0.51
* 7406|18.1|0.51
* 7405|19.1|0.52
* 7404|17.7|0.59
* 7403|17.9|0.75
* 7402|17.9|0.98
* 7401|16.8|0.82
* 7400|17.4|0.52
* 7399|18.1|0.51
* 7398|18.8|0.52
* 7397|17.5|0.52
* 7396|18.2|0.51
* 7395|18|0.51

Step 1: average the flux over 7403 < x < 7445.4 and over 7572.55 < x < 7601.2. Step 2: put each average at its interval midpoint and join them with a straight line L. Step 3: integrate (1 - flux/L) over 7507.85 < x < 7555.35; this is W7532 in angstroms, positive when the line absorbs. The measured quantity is -1.84 angstroms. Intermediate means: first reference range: 18.8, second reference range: 20.1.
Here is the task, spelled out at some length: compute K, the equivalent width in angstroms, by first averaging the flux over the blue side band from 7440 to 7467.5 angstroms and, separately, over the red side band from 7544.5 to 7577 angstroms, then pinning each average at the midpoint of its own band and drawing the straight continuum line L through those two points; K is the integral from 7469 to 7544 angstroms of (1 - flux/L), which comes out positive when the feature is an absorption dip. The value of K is 0.52 angstroms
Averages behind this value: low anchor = 19.1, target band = 19.9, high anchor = 20.9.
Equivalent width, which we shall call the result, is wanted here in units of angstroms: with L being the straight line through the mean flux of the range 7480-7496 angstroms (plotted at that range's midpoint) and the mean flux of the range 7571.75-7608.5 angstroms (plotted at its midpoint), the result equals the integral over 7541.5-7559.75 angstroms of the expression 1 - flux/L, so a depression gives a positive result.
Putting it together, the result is -1.4 angstroms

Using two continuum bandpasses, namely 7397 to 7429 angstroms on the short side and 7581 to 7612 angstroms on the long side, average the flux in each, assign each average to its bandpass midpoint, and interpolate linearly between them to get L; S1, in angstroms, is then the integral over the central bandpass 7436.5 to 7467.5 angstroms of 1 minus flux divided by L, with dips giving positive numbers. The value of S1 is -1.0 angstroms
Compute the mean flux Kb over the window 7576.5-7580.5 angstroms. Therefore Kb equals 20.7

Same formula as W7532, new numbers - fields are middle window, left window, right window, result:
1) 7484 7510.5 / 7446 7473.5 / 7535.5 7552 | 0.4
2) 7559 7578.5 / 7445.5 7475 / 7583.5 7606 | -1.8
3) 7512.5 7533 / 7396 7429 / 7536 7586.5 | 0.2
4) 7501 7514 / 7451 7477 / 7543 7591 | -0.1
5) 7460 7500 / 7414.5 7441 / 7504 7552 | 0.6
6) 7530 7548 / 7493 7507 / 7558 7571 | -0.3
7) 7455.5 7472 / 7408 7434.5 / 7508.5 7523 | 0.0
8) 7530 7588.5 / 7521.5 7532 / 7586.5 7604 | -4.9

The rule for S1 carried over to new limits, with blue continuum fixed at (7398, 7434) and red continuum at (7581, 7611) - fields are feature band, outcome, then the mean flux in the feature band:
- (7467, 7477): -0.4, 19.4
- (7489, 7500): -0.3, 19.4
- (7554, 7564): -1.0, 20.9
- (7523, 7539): -1.0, 20.1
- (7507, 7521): -0.9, 20.1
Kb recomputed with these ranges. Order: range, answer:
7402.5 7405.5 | 18.2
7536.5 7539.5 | 20.8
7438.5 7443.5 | 19.3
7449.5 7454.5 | 19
